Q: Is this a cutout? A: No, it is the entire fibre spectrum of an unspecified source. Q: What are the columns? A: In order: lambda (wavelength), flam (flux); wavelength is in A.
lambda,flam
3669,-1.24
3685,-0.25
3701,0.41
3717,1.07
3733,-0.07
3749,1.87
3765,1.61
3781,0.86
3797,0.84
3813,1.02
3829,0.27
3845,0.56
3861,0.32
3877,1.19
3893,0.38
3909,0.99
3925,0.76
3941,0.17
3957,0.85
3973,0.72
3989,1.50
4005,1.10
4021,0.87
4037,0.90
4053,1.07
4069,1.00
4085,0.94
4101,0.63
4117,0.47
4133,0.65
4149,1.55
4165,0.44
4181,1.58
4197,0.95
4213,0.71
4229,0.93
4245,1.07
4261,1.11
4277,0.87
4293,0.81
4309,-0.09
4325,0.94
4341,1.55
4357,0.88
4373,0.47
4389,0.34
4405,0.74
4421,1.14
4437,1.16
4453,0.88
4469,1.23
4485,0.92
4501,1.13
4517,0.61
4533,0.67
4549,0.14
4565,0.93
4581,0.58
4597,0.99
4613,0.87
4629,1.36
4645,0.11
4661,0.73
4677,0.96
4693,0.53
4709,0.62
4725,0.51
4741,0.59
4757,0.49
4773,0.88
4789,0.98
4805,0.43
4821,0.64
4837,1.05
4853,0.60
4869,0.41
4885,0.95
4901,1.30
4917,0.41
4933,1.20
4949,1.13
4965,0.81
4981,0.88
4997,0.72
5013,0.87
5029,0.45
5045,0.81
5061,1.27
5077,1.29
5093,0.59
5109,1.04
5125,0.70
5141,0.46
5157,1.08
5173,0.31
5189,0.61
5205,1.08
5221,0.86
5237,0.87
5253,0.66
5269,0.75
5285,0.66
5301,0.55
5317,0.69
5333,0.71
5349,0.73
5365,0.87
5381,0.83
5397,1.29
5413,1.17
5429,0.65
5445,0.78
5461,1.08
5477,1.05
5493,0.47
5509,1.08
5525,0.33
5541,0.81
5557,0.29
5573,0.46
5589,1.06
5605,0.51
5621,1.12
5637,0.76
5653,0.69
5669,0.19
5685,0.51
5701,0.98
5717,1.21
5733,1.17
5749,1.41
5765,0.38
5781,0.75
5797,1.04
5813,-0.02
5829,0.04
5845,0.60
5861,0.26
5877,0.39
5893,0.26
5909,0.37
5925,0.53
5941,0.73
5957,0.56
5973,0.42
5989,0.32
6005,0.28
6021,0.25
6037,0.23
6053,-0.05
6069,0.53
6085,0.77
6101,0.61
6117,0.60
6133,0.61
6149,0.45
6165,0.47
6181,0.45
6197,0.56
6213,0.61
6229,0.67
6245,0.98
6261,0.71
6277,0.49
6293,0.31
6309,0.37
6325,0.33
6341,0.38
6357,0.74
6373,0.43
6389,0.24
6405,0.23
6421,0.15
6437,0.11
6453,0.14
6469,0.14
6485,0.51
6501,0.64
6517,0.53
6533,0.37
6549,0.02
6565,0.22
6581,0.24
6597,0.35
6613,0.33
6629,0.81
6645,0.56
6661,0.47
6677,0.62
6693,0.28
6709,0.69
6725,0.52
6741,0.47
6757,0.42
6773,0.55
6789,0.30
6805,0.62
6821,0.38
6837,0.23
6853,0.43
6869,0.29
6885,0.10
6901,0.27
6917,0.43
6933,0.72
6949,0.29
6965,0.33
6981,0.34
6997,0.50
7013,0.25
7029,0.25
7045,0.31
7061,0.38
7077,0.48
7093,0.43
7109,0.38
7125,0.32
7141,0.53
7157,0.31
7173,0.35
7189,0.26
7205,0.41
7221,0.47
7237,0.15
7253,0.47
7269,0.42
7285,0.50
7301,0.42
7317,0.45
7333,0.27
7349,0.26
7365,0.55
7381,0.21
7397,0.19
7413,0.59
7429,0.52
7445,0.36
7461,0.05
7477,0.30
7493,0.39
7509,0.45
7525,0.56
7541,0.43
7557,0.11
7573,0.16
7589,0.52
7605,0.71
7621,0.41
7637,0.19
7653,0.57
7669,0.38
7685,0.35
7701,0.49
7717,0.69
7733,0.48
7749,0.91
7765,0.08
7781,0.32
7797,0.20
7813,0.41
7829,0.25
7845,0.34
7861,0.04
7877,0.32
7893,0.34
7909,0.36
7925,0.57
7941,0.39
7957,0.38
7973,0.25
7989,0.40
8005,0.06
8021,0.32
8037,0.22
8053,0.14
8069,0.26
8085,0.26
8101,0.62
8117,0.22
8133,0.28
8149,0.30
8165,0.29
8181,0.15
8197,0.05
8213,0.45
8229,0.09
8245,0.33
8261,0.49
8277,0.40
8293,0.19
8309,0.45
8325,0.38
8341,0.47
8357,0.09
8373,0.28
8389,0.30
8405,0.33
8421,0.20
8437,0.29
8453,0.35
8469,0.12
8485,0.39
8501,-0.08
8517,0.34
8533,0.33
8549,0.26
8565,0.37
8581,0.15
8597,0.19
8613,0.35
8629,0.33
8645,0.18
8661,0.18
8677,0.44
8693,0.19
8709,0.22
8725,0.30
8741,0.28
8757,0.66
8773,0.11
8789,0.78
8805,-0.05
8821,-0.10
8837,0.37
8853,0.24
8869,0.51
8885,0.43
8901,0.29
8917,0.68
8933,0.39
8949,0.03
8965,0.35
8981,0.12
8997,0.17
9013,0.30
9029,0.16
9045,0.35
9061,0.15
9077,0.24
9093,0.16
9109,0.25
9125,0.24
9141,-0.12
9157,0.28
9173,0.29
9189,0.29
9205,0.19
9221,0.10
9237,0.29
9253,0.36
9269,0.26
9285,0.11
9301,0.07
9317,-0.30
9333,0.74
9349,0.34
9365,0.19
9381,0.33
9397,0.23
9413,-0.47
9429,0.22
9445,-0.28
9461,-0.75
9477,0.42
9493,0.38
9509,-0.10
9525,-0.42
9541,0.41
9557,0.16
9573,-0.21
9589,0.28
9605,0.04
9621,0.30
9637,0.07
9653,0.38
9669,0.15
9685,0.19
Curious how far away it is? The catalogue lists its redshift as 1.511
